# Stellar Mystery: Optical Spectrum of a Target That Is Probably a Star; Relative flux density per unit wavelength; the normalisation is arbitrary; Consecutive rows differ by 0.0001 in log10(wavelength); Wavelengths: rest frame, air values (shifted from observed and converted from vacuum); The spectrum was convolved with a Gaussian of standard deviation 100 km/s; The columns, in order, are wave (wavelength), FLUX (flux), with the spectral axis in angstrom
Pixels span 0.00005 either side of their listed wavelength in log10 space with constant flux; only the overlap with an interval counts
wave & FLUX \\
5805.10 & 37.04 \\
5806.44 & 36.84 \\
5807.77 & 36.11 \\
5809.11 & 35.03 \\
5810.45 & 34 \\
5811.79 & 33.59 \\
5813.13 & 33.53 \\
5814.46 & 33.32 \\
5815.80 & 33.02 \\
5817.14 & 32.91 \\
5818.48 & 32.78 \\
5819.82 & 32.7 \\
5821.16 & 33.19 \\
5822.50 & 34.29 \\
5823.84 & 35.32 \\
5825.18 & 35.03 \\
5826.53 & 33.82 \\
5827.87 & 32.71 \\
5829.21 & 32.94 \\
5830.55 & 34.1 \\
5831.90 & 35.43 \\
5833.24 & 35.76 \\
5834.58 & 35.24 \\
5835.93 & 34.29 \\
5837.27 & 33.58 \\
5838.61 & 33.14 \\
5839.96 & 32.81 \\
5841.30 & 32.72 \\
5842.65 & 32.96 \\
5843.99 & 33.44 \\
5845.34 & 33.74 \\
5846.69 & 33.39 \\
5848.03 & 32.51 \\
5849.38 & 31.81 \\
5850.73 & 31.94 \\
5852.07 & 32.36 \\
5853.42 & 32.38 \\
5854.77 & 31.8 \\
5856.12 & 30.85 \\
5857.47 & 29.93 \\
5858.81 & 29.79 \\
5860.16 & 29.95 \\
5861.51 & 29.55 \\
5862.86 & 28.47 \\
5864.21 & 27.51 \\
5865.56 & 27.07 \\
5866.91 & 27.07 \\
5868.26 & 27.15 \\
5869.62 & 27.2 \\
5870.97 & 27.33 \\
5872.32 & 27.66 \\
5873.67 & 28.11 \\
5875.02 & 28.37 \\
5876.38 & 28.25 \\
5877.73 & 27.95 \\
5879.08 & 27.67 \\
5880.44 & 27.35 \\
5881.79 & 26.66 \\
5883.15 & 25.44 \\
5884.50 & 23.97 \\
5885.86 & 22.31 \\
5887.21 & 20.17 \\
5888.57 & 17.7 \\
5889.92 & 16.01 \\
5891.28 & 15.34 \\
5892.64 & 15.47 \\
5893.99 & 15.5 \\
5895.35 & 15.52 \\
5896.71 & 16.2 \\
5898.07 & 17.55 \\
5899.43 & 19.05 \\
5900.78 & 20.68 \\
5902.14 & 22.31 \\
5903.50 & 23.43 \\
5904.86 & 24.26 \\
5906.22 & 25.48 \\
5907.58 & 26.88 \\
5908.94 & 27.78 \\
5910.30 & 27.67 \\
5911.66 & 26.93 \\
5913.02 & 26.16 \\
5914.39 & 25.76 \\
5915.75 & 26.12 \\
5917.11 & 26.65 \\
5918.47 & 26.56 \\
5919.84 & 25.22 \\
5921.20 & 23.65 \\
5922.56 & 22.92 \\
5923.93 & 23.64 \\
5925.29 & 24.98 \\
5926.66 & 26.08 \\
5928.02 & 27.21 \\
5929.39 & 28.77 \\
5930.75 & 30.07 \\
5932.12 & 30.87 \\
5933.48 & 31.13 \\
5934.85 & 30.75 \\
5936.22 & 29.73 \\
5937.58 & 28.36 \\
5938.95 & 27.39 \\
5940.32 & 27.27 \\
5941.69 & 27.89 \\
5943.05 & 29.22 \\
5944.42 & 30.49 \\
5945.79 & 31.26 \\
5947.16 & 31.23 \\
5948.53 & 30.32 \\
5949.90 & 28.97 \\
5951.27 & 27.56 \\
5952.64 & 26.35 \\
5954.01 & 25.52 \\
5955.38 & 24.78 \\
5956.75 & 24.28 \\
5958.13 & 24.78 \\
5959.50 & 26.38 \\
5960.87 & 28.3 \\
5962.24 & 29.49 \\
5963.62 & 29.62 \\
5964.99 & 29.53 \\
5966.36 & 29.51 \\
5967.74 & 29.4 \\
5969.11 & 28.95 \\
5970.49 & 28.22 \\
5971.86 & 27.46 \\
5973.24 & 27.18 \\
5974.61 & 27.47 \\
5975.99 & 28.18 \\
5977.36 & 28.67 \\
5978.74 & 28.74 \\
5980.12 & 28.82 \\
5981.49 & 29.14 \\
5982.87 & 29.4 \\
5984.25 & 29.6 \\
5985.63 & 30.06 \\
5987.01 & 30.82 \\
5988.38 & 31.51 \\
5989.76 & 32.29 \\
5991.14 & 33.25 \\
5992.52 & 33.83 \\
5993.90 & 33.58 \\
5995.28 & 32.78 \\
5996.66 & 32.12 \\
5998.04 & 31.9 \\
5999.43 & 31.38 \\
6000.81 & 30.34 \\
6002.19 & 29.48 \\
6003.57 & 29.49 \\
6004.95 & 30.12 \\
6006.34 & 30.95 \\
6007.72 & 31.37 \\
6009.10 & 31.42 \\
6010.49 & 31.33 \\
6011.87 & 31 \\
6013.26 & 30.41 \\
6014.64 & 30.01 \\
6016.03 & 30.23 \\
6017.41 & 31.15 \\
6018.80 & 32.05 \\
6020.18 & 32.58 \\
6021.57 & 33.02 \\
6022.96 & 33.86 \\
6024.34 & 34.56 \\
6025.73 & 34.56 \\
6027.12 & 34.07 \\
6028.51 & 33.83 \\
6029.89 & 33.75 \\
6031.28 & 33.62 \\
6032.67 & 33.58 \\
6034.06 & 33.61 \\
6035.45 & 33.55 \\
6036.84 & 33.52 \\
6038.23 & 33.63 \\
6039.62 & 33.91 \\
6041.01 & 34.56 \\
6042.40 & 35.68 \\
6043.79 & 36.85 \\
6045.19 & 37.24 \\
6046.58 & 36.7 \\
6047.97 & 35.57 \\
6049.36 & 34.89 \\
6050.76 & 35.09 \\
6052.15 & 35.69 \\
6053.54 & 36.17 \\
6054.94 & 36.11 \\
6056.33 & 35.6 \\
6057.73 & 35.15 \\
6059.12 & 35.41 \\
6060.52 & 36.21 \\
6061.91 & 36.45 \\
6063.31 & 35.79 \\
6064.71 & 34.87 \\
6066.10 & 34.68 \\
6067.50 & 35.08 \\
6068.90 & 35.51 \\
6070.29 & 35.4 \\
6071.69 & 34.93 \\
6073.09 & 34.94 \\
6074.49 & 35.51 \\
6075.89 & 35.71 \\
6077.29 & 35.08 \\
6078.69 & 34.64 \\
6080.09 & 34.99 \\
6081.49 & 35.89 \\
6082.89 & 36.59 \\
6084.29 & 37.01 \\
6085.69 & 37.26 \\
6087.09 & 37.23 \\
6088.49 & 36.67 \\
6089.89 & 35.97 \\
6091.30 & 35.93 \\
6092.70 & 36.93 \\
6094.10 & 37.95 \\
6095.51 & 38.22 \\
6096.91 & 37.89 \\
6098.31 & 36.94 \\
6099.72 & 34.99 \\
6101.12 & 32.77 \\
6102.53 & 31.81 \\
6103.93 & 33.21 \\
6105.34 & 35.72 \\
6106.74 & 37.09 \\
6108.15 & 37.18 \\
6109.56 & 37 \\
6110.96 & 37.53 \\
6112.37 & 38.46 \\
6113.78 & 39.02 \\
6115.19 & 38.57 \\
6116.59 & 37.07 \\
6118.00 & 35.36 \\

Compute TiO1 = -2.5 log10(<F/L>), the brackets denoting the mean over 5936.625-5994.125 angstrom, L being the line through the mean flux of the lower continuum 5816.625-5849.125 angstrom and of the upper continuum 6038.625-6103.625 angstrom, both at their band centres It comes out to 0.20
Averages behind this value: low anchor 33.7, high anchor 35.7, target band 28.9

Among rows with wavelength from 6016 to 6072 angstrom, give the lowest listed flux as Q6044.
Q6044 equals 30.23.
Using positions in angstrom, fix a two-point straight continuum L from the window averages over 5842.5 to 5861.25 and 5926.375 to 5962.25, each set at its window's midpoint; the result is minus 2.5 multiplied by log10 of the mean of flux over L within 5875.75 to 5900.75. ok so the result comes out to 0.41 mag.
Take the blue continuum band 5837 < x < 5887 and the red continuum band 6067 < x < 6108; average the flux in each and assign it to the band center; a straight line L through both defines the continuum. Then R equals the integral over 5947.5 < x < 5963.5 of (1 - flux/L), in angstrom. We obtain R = 2.5 angstrom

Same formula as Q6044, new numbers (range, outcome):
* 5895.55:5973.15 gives 16.2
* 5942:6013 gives 24.28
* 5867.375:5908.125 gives 15.34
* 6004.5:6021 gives 30.01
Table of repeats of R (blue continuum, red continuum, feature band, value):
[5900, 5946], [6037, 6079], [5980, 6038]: 0.70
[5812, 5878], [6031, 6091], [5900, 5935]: 7.23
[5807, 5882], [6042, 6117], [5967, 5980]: 2.21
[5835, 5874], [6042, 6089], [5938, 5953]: 1.81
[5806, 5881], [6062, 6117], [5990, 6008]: 1.52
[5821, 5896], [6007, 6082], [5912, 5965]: 6.26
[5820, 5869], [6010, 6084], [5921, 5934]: 2.40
